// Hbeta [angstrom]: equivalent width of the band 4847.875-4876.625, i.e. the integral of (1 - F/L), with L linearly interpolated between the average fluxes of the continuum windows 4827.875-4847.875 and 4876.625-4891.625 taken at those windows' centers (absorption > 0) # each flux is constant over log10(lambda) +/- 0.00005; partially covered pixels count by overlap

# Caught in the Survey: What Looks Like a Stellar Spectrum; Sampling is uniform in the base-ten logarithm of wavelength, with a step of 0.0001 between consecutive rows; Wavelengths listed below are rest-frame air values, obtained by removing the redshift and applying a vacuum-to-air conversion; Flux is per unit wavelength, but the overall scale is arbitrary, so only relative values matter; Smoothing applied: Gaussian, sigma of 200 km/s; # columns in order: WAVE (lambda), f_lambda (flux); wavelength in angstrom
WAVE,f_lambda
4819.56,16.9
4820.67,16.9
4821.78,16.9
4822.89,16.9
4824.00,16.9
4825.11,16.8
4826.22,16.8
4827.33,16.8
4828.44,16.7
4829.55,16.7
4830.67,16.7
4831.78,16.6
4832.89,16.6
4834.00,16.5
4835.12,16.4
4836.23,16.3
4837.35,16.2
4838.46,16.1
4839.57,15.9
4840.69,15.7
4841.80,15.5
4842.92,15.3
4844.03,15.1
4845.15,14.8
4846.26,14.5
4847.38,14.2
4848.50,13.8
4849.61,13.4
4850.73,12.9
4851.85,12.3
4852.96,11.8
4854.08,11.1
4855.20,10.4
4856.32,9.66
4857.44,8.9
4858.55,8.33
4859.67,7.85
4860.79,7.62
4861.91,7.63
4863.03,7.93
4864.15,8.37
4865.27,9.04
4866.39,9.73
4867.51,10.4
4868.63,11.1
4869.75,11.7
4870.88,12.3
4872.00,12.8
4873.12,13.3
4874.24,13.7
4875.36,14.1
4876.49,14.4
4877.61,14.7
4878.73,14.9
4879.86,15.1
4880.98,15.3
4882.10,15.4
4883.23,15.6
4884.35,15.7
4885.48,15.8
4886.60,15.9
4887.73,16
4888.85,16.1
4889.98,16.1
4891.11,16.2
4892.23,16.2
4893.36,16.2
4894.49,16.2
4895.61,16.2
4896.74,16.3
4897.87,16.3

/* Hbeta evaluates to 8.80 angstrom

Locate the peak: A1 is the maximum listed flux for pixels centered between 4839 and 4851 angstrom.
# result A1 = 15.9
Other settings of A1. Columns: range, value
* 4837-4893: 16.2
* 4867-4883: 15.4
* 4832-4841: 16.6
